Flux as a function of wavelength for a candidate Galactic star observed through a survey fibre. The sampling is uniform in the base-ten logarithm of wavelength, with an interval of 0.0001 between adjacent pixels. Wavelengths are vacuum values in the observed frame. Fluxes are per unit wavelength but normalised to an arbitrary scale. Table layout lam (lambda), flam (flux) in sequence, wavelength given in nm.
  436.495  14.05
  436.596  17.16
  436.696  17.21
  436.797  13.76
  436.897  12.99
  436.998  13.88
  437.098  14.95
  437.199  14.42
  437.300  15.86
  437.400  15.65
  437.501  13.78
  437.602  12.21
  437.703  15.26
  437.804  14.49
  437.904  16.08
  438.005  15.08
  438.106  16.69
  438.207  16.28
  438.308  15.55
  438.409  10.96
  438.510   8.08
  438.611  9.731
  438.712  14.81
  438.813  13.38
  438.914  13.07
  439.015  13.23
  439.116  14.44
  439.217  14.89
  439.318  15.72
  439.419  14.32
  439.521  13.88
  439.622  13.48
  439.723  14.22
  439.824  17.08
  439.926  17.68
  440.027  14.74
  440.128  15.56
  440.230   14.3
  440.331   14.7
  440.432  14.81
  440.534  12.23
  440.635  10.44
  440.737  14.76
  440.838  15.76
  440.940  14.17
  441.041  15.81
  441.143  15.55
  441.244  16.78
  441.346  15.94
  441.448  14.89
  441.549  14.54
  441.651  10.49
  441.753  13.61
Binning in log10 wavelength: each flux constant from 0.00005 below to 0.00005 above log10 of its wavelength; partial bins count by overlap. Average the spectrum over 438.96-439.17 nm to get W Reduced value 13.9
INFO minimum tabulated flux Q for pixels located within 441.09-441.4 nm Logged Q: 15.55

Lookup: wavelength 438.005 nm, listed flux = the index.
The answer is 15.08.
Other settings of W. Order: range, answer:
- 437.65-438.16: 15.5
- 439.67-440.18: 15.8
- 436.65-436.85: 15.4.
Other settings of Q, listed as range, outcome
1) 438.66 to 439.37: 13.07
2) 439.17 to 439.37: 14.89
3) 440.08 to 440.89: 10.44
